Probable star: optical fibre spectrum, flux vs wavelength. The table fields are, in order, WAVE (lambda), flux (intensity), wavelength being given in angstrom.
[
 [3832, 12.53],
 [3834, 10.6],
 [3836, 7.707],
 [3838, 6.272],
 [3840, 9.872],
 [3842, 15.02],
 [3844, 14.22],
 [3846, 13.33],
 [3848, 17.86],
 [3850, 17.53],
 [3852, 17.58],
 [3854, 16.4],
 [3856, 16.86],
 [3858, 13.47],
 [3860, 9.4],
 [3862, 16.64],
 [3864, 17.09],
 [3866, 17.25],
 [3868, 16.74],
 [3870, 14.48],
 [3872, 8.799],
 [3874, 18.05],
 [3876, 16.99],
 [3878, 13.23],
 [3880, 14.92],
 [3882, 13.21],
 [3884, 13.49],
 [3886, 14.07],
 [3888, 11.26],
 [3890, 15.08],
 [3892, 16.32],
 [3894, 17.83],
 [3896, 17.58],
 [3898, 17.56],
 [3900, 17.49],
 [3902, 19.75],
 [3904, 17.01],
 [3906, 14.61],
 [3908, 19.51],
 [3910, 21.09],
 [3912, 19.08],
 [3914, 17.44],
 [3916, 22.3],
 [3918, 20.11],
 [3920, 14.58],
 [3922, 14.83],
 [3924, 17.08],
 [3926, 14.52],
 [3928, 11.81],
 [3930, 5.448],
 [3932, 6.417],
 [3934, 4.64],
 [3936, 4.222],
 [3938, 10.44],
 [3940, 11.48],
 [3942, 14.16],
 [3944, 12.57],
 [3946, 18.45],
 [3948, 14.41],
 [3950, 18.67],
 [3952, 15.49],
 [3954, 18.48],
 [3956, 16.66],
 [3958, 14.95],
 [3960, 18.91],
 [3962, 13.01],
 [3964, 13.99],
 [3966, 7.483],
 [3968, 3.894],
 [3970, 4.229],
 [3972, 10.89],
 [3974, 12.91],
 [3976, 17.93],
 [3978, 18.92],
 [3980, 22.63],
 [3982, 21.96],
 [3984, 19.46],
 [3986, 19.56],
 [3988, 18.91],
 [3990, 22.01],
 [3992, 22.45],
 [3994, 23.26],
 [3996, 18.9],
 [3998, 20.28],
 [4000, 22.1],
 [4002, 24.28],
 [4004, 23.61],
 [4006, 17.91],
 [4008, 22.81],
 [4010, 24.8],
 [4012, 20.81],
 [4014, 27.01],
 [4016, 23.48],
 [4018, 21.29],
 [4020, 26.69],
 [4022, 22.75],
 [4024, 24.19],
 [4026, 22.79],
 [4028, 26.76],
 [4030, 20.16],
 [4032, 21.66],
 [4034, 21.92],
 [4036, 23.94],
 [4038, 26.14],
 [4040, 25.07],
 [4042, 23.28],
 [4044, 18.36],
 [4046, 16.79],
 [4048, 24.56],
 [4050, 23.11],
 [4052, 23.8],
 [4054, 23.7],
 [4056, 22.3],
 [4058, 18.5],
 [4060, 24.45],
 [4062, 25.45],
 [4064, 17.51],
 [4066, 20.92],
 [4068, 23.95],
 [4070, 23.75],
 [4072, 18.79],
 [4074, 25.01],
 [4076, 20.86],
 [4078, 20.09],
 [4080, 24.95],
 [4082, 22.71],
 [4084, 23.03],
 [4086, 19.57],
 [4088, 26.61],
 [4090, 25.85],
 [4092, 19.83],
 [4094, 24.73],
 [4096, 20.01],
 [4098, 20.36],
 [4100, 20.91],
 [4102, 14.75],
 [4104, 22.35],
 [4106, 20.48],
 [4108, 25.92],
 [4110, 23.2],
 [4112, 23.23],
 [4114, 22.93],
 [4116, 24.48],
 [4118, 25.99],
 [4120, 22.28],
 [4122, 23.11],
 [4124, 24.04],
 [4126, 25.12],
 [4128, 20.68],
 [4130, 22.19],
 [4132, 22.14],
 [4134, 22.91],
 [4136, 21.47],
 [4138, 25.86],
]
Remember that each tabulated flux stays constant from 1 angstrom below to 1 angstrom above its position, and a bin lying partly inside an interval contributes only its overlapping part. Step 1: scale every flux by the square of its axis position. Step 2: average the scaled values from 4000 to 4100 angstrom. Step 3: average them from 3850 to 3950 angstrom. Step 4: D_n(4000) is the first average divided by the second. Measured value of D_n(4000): 1.6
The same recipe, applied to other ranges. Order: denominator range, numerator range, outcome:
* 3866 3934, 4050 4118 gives 1.59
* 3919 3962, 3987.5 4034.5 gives 1.77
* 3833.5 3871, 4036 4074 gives 1.75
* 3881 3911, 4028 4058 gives 1.48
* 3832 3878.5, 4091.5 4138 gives 1.81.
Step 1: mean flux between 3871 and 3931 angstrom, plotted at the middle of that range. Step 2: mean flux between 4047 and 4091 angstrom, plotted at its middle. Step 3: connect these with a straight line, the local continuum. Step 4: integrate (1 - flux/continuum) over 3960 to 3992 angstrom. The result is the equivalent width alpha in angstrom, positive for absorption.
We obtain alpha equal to 5.8 angstrom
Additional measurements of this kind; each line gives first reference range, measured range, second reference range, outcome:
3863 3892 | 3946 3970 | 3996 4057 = 6.4 angstrom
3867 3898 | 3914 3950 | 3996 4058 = 9.1 angstrom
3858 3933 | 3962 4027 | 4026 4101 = 1.0 angstrom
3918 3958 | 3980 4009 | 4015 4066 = -4.6 angstrom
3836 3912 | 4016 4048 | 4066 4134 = -4.0 angstrom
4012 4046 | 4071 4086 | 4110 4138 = 0.8 angstrom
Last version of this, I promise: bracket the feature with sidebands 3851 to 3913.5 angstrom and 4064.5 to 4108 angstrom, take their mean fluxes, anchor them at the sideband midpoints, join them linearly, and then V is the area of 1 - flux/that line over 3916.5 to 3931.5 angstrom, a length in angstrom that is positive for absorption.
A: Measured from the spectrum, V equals 2.7 angstrom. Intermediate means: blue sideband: 15.9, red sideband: 21.9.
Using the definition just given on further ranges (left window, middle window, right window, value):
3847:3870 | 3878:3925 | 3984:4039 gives 3.06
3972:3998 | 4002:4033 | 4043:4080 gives -3.94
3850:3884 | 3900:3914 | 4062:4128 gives -1.69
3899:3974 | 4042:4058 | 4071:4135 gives -1.53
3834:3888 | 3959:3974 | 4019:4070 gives 6.72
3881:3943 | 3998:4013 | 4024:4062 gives -1.30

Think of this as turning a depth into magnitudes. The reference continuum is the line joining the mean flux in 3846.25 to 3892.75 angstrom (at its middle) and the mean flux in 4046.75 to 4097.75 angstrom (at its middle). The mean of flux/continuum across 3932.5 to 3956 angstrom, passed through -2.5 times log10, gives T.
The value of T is 0.34 mag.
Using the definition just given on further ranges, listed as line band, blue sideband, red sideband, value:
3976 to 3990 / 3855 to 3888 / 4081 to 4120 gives -0.101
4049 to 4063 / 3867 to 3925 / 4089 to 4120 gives -0.104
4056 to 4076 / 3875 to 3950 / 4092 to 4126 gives -0.063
